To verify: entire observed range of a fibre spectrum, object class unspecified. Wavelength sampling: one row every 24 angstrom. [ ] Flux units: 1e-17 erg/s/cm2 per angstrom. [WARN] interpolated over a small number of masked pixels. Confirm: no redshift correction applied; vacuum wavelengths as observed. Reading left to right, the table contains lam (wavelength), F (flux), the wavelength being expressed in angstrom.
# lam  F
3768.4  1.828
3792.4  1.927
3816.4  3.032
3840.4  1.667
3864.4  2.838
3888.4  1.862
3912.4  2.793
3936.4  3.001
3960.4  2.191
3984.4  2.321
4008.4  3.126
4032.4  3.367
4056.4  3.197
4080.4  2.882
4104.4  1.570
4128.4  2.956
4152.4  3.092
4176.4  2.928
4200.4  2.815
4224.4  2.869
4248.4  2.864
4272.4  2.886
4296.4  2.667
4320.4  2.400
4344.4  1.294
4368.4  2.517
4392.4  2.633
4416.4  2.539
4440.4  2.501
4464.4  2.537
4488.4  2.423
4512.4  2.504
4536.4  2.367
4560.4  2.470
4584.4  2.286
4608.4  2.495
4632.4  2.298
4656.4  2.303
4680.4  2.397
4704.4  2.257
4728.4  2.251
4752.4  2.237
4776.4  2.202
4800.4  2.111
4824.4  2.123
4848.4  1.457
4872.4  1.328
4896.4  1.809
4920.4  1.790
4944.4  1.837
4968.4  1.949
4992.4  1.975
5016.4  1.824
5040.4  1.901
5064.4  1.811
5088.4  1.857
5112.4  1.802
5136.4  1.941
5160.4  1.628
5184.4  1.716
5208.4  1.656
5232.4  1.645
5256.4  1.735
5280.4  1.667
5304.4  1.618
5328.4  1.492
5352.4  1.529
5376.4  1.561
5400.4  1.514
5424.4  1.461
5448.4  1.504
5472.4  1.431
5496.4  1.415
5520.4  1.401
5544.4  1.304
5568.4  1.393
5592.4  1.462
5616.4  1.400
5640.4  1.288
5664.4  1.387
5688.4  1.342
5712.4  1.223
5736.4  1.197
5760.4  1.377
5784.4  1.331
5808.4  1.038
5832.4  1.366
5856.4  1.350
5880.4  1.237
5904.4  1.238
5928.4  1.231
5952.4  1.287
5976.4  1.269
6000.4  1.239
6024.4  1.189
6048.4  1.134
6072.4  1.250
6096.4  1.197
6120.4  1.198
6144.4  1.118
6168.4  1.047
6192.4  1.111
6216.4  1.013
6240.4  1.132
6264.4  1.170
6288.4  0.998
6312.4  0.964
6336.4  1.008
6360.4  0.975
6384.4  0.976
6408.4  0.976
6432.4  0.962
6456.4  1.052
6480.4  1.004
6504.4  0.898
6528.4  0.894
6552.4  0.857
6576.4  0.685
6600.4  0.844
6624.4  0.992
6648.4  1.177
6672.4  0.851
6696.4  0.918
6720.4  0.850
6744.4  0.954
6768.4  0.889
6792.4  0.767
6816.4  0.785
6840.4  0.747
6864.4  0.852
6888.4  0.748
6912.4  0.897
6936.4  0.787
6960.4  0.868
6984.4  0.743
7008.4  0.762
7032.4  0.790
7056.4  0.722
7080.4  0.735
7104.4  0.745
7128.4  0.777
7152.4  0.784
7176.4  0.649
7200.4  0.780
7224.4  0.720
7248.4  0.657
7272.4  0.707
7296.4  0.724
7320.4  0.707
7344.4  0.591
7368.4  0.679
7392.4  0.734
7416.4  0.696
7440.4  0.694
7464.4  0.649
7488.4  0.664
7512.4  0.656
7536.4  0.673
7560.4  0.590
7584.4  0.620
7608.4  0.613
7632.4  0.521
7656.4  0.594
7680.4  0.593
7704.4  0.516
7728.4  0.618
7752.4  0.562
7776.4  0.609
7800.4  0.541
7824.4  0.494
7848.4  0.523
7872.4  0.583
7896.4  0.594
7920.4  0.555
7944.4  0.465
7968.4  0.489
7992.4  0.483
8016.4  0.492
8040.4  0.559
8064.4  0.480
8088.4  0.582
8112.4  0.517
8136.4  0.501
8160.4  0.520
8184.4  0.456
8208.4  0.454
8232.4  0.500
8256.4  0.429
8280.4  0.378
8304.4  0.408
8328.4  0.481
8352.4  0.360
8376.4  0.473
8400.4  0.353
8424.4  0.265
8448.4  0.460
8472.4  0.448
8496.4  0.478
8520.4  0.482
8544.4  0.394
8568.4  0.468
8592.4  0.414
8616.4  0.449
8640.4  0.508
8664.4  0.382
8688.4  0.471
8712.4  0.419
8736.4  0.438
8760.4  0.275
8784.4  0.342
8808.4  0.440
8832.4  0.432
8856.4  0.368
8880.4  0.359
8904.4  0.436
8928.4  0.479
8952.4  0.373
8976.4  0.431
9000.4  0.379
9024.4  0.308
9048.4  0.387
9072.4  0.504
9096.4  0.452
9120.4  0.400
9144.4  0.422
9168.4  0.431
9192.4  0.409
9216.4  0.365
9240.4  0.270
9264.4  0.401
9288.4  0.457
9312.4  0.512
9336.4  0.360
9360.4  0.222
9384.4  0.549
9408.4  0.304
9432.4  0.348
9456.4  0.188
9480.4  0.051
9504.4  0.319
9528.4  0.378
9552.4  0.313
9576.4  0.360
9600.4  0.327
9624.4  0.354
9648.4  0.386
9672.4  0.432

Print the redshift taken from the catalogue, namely 0.00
